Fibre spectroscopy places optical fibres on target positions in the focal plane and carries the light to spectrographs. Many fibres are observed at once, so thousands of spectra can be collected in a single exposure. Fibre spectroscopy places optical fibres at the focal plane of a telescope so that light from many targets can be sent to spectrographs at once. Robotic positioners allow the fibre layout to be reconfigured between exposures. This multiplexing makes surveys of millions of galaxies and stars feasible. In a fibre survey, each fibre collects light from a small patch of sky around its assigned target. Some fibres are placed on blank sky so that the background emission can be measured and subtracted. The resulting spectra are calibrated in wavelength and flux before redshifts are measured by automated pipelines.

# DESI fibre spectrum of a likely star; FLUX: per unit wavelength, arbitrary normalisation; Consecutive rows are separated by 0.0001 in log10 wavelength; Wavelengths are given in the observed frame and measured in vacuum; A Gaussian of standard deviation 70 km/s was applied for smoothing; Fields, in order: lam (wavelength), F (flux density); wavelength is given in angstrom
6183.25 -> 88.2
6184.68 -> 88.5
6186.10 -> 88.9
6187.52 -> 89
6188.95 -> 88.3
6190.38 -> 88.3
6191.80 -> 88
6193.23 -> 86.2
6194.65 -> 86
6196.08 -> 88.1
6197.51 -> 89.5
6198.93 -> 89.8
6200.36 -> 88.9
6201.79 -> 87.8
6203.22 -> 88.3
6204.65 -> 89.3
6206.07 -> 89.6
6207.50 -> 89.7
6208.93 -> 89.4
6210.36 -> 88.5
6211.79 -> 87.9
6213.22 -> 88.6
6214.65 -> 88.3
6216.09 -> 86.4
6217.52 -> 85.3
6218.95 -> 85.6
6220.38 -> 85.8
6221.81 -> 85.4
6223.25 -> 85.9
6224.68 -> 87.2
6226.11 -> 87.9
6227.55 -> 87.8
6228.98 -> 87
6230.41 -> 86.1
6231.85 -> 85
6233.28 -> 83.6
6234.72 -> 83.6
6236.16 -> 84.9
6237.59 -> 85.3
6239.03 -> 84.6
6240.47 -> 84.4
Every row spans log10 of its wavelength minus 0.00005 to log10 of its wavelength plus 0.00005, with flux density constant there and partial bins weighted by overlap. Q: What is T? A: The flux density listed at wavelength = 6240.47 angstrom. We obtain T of 84.4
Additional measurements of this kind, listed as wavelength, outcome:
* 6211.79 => 87.9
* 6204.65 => 89.3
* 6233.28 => 83.6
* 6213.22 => 88.6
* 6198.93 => 89.8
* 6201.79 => 87.8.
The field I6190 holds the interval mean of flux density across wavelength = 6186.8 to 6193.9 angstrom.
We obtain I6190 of 87.9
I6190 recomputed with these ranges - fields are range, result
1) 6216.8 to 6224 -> 85.7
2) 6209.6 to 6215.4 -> 88.2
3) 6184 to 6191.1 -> 88.7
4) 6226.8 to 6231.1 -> 87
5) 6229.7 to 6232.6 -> 85.5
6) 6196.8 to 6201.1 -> 89.4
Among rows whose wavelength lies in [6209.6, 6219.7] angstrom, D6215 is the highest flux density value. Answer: 88.6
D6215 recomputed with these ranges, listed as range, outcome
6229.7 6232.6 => 86.1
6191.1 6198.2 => 89.5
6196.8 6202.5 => 89.8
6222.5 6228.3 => 87.9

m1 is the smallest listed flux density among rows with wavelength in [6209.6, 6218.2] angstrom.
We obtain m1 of 85.3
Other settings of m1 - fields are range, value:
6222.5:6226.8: 85.9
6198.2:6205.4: 87.8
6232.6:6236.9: 83.6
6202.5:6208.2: 88.3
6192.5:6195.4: 86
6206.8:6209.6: 89.4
